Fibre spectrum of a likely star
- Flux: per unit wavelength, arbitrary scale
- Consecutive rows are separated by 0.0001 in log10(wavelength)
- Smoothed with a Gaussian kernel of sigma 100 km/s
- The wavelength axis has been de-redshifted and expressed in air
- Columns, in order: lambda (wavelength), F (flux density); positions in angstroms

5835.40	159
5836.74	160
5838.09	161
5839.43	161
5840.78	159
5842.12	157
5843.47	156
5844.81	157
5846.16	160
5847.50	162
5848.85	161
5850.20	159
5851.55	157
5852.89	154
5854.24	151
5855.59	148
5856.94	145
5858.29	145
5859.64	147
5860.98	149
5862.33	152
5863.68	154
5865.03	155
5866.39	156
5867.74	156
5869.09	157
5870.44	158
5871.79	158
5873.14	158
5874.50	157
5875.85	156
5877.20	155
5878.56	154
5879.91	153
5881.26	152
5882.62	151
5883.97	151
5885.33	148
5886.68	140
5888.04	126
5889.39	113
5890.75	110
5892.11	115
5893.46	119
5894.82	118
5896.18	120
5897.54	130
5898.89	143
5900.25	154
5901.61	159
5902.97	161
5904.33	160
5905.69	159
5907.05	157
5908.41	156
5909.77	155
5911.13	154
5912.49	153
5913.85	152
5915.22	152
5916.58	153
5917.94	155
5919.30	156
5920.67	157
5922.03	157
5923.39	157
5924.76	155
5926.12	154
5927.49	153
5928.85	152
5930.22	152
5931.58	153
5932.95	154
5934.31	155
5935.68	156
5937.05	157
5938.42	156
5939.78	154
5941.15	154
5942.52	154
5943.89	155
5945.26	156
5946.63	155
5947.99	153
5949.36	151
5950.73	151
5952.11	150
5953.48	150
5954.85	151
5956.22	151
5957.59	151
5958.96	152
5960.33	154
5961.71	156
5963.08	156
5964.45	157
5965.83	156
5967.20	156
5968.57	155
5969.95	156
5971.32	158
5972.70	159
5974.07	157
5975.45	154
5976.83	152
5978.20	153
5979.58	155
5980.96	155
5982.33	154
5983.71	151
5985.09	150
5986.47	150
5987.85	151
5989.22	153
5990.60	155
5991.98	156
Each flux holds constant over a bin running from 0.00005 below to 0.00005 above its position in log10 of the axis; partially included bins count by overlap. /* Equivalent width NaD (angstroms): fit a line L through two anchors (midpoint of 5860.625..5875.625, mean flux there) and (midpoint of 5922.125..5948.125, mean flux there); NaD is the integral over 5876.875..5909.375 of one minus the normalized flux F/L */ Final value 2.8 angstroms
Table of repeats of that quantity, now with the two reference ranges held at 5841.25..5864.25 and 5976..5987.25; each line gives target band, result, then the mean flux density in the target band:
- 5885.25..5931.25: 2.24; 146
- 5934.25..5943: -0.13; 155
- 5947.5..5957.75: 0.12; 151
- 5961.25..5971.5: -0.24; 156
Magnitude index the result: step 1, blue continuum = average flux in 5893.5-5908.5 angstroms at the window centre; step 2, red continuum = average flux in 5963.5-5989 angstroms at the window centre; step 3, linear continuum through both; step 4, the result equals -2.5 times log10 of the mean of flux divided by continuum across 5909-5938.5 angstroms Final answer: -0.05 mag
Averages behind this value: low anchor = 145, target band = 154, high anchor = 154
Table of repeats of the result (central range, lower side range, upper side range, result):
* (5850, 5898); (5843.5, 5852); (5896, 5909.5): 0.075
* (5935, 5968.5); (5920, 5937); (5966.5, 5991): 0.004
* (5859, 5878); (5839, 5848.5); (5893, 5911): -0.010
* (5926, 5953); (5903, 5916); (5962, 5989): 0.010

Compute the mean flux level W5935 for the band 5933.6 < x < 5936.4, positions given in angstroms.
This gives 155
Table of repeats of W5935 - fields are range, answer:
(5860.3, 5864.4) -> 152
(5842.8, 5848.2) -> 159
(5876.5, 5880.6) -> 154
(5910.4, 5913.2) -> 154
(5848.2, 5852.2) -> 159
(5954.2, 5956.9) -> 151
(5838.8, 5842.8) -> 159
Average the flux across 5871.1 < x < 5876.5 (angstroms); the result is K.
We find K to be 157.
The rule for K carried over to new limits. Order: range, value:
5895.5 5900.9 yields 137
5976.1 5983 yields 154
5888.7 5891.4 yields 112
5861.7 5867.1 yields 154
